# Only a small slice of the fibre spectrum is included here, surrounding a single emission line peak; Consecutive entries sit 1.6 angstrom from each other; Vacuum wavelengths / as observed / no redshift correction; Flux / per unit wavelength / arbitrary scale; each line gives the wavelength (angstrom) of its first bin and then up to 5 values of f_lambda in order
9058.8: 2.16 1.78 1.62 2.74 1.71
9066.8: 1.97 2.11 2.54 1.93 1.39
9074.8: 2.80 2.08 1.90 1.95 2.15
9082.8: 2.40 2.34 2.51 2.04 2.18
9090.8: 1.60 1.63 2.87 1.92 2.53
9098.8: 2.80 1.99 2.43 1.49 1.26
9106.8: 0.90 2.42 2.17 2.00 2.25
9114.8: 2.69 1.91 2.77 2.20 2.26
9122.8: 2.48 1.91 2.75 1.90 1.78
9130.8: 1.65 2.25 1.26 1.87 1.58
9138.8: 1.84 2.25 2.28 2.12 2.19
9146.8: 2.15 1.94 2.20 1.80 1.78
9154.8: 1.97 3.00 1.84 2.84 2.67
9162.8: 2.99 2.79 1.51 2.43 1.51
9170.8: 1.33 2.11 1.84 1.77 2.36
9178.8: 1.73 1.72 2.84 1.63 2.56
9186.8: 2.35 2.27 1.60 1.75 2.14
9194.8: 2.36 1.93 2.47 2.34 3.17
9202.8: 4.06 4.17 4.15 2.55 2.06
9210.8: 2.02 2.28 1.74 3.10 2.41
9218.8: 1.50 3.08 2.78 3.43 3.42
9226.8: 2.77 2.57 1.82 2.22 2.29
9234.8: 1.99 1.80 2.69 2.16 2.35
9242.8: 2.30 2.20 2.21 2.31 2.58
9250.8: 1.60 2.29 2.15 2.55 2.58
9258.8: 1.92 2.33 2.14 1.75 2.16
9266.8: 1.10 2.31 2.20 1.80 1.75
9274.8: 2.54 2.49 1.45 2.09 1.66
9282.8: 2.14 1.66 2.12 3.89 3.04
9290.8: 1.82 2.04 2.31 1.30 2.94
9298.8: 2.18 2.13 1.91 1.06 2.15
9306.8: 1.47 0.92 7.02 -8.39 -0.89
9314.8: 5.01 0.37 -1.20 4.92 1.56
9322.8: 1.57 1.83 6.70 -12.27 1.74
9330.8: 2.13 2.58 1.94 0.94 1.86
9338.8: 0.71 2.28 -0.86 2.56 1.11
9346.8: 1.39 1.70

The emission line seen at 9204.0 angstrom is [S II] 6716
